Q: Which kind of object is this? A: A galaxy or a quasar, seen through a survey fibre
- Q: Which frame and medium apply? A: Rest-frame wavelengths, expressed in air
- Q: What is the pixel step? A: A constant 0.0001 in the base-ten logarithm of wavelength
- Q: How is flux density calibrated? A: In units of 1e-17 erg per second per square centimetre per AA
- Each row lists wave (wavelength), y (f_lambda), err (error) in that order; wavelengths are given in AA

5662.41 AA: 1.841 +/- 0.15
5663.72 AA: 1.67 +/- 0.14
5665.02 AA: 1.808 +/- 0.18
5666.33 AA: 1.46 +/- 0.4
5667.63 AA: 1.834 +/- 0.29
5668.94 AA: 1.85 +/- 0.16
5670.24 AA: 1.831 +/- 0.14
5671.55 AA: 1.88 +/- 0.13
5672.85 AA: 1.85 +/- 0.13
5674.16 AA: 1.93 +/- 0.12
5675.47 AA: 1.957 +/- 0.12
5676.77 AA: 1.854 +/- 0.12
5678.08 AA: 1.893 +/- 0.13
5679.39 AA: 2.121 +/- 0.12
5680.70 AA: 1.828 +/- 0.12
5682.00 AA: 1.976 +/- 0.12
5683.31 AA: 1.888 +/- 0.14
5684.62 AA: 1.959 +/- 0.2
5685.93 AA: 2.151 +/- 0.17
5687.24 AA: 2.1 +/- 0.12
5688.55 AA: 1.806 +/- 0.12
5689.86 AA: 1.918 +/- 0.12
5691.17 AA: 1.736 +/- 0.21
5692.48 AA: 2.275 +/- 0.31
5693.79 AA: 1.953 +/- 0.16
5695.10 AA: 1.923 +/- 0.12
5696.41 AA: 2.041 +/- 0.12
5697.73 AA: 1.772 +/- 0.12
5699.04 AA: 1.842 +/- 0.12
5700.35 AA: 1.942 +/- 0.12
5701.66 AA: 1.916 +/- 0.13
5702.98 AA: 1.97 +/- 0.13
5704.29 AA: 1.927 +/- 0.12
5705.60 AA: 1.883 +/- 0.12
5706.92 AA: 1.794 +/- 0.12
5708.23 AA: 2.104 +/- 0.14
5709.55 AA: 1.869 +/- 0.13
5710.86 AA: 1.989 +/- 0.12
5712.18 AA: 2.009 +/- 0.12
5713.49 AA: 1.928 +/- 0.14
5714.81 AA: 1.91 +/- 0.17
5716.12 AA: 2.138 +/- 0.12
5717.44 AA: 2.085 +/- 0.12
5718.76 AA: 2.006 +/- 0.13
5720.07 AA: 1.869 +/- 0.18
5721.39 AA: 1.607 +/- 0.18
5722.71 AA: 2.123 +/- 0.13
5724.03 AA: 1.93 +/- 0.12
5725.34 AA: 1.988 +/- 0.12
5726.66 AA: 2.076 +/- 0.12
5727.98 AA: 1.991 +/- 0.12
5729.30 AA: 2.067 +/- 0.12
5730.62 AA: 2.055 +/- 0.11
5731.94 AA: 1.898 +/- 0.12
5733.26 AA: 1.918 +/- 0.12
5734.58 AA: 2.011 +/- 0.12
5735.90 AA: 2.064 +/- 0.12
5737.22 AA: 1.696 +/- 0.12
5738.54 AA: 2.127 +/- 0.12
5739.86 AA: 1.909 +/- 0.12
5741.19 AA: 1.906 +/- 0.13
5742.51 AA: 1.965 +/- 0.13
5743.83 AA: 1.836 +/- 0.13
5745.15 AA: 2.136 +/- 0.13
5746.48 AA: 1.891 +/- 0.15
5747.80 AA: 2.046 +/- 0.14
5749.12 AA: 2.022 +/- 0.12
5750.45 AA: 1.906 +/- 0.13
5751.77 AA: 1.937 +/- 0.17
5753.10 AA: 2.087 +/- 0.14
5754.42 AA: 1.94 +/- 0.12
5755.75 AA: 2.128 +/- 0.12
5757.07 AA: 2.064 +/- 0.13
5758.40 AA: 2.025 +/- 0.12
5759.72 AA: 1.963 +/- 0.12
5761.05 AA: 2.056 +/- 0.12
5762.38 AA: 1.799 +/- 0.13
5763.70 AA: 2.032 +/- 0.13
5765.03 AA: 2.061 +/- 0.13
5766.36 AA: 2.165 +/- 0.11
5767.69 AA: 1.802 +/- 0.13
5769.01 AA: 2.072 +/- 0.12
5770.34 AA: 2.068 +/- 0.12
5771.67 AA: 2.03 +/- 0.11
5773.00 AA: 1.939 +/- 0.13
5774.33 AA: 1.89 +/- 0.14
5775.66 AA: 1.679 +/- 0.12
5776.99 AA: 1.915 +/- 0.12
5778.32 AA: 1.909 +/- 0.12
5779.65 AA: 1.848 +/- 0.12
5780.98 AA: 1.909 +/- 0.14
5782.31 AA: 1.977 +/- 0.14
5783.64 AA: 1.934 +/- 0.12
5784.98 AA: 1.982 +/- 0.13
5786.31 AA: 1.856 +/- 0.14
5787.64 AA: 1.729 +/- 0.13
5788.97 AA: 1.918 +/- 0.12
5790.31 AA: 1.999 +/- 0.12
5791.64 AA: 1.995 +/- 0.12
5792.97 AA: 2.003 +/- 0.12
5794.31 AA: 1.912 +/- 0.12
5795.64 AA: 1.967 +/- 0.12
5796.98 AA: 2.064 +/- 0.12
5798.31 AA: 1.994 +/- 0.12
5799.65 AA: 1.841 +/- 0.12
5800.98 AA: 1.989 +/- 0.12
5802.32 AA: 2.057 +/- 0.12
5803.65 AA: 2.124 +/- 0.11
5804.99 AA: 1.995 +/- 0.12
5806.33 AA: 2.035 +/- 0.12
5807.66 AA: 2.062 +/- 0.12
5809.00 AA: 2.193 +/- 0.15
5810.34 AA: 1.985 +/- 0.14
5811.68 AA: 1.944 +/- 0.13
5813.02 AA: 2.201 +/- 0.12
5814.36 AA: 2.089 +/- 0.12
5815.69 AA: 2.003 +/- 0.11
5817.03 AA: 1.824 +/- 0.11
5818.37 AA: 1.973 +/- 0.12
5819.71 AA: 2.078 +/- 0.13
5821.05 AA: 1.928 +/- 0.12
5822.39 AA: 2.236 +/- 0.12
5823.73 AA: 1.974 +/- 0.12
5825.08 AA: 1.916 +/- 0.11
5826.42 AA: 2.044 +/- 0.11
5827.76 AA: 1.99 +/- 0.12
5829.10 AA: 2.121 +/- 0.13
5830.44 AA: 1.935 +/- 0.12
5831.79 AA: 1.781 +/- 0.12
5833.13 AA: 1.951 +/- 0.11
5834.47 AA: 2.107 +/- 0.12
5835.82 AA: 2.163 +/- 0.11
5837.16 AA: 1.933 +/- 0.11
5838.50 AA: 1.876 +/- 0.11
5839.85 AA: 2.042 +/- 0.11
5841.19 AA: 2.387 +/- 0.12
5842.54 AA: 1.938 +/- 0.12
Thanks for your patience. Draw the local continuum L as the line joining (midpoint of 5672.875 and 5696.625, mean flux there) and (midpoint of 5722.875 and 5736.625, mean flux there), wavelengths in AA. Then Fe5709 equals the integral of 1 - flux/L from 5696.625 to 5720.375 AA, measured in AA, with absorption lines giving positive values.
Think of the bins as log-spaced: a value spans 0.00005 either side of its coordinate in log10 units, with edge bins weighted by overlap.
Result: 0.4 AA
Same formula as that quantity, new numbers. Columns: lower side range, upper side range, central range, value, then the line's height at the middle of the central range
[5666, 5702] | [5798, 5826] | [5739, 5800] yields 0.8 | 1.99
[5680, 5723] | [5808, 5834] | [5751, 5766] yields -0.3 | 1.98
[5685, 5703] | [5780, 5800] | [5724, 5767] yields -1.0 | 1.94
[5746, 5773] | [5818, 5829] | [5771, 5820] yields 1.1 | 2.02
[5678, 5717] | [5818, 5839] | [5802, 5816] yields -0.5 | 1.99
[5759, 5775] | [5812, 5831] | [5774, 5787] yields 0.7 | 2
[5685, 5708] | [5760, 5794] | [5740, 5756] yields -0.3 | 1.94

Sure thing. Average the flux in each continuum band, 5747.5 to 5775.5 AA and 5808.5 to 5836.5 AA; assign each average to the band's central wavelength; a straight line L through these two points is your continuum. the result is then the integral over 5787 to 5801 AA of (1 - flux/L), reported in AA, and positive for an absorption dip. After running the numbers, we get 0.4 AA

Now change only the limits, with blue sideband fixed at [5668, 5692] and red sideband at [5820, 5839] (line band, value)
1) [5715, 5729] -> -0.3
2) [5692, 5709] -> -0.1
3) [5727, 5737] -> -0.2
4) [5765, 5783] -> 0.2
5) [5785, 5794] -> 0.3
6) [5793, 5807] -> -0.1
